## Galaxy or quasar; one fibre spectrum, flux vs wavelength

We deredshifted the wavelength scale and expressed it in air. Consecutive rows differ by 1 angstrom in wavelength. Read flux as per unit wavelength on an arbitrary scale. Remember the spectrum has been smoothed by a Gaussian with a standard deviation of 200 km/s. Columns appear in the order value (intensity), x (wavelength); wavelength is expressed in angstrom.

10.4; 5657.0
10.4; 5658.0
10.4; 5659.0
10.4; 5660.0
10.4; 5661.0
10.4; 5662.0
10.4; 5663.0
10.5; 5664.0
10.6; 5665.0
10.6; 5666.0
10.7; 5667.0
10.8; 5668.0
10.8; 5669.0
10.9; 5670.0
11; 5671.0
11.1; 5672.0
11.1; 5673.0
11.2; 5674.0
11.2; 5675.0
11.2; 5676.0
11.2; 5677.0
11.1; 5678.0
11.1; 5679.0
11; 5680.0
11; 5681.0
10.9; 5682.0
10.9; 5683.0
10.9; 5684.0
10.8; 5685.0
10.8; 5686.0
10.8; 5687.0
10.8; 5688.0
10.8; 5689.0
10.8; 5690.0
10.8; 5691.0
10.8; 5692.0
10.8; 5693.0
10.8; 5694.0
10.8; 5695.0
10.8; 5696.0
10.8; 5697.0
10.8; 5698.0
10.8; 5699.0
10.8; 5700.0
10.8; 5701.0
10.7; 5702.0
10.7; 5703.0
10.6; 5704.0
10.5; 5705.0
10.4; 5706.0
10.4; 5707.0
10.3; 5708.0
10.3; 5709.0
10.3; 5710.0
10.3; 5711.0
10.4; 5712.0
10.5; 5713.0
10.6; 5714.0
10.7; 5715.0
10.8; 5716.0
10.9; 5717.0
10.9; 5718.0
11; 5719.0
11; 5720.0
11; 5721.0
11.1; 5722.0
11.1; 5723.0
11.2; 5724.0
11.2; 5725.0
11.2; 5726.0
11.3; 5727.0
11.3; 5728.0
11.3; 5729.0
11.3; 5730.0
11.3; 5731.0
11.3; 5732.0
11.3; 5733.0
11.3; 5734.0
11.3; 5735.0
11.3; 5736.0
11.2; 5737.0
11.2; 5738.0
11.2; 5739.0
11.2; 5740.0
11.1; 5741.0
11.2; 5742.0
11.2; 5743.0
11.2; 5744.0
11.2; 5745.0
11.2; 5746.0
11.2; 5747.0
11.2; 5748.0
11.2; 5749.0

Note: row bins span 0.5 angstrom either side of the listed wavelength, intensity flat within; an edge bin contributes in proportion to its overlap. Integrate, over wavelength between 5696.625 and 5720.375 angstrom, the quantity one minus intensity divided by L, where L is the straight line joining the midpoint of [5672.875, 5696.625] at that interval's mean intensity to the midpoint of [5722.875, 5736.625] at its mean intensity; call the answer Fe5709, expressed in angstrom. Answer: 1.0 angstrom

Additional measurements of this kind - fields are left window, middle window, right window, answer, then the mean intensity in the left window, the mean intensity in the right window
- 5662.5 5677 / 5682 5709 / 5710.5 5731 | 0.5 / 10.9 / 11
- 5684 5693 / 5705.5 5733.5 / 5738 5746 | 0.4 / 10.8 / 11.2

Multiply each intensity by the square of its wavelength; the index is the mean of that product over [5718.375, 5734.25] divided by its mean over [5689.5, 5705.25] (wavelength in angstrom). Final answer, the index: 1.1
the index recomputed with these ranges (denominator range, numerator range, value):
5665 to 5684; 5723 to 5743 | 1.05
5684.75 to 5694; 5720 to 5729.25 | 1.05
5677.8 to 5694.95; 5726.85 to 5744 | 1.05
